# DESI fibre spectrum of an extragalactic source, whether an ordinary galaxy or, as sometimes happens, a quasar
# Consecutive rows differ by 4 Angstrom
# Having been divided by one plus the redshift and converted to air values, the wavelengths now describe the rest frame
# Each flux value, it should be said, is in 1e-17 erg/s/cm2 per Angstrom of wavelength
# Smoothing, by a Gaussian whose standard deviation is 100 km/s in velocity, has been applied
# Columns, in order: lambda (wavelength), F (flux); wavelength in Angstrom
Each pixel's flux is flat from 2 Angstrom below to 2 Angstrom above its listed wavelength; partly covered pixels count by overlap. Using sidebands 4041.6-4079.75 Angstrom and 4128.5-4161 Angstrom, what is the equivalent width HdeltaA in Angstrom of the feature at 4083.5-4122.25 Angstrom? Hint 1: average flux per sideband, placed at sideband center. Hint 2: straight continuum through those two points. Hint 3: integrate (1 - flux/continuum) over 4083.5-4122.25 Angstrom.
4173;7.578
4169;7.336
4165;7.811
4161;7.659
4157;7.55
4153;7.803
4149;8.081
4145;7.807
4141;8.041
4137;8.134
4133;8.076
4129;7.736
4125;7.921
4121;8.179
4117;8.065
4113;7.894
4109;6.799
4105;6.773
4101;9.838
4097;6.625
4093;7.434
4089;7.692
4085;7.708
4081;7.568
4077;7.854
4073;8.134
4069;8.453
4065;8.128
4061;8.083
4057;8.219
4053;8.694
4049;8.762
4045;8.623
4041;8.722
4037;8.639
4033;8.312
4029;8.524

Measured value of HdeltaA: 2.0 Angstrom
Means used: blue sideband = 8.33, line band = 7.69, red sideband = 7.9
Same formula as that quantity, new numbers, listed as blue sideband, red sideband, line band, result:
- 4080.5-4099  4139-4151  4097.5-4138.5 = -1.07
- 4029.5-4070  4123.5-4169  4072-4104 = 1.58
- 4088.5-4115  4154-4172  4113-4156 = -2.17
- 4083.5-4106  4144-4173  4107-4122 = 0.02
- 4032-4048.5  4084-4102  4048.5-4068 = -0.08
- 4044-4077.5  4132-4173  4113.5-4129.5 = 0.00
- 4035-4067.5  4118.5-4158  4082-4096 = 1.21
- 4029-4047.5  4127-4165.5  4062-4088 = 1.15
